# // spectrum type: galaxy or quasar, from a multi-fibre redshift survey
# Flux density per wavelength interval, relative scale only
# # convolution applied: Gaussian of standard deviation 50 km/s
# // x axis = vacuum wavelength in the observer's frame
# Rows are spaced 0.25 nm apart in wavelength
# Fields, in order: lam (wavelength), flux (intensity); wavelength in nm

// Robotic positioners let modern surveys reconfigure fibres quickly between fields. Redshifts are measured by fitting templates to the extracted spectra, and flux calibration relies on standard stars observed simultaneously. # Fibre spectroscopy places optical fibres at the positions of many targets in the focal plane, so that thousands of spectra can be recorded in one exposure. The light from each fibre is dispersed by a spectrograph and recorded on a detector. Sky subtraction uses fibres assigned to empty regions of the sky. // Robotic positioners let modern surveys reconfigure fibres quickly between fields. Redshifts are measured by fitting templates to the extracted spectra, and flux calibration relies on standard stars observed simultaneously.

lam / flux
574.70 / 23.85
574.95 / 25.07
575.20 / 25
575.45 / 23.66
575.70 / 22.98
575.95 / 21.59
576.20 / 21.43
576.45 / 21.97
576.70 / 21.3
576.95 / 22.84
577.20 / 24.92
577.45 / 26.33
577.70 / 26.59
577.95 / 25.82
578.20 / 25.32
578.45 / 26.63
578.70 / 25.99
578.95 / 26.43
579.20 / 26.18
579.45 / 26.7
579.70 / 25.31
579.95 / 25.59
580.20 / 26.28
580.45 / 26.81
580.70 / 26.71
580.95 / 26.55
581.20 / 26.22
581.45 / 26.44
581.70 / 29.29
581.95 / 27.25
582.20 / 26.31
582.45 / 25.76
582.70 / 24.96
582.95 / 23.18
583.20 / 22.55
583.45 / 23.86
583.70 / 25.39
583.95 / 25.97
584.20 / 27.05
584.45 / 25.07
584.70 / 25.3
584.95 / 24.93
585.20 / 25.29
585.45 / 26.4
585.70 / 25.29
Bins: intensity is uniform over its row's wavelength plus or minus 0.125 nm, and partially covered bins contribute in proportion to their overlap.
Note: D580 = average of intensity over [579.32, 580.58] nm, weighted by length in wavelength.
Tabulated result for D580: 26.1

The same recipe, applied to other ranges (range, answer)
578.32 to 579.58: 26.4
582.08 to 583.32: 24.6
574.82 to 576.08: 23.7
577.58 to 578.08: 26.2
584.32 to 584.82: 25.2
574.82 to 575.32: 25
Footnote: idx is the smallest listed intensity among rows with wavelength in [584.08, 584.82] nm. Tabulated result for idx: 25.07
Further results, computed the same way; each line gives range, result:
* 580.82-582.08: 26.22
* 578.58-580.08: 25.31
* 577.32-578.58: 25.32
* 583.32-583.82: 23.86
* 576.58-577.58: 21.3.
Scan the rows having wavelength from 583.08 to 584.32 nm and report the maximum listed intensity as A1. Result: 27.05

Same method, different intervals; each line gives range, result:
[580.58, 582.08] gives 29.29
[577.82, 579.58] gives 26.7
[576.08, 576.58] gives 21.97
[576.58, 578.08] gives 26.59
